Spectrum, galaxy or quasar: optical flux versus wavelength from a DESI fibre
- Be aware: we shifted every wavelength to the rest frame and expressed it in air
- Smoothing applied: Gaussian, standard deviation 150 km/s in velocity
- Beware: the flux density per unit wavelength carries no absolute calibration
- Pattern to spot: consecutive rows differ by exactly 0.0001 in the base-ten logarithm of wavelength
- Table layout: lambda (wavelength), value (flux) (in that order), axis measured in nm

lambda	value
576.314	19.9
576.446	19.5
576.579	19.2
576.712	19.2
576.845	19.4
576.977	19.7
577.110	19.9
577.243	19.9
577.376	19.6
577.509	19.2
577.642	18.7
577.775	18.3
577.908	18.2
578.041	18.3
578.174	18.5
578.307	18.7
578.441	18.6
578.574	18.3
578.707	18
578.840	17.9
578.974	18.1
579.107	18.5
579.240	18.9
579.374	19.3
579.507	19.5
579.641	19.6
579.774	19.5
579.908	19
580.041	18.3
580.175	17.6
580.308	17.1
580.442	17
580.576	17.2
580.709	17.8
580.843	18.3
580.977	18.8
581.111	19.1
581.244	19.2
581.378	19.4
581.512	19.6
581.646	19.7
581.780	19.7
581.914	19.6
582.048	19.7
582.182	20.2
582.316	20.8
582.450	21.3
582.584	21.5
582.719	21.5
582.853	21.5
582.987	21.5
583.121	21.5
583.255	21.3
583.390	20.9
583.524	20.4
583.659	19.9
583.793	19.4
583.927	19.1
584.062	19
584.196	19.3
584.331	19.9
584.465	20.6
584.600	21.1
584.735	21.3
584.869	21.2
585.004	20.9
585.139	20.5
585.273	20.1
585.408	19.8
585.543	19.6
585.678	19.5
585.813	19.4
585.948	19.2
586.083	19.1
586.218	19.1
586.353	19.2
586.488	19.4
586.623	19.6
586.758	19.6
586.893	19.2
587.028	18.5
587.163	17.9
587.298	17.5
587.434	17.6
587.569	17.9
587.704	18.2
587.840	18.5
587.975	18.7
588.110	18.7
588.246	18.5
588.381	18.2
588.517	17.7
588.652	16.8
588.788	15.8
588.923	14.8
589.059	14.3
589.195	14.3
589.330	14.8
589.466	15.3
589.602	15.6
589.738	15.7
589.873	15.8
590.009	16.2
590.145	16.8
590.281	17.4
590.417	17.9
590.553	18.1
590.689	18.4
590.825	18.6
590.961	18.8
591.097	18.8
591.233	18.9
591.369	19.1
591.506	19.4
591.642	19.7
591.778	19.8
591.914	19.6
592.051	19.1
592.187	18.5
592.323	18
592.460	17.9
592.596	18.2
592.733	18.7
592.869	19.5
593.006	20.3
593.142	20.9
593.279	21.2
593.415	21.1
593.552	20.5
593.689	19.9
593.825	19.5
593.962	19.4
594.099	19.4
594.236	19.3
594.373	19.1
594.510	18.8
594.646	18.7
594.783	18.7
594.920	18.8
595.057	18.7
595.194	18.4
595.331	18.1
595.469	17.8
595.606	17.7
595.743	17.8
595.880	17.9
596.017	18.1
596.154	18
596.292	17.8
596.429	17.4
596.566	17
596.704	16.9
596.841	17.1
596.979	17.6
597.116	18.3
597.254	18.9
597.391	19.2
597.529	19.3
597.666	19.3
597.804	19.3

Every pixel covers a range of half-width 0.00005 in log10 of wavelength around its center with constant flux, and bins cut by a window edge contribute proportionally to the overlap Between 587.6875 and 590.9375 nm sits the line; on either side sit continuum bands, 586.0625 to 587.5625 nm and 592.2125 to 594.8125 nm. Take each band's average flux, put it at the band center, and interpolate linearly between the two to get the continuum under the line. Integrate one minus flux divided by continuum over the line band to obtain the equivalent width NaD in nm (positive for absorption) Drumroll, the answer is 0.36 nm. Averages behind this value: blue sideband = 18.7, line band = 16.9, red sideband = 19.4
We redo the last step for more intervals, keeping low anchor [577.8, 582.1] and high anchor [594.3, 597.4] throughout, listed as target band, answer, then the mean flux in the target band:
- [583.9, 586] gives -0.179 nm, 20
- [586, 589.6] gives 0.148 nm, 17.6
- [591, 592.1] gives -0.063 nm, 19.3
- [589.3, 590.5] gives 0.136 nm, 16.2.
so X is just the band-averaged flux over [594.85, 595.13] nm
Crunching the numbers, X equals 18.7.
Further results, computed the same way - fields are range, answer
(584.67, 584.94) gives 21.3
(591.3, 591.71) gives 19.4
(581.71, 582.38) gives 20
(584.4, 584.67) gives 20.8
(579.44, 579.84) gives 19.6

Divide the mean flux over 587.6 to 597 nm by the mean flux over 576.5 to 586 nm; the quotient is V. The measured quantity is 0.93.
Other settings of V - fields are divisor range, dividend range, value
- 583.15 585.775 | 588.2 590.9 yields 0.82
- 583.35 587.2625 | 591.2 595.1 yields 0.98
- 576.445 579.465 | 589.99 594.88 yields 1.01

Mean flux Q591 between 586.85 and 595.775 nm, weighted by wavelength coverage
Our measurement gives 18.2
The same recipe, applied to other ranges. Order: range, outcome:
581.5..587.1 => 20.1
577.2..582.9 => 19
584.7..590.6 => 18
